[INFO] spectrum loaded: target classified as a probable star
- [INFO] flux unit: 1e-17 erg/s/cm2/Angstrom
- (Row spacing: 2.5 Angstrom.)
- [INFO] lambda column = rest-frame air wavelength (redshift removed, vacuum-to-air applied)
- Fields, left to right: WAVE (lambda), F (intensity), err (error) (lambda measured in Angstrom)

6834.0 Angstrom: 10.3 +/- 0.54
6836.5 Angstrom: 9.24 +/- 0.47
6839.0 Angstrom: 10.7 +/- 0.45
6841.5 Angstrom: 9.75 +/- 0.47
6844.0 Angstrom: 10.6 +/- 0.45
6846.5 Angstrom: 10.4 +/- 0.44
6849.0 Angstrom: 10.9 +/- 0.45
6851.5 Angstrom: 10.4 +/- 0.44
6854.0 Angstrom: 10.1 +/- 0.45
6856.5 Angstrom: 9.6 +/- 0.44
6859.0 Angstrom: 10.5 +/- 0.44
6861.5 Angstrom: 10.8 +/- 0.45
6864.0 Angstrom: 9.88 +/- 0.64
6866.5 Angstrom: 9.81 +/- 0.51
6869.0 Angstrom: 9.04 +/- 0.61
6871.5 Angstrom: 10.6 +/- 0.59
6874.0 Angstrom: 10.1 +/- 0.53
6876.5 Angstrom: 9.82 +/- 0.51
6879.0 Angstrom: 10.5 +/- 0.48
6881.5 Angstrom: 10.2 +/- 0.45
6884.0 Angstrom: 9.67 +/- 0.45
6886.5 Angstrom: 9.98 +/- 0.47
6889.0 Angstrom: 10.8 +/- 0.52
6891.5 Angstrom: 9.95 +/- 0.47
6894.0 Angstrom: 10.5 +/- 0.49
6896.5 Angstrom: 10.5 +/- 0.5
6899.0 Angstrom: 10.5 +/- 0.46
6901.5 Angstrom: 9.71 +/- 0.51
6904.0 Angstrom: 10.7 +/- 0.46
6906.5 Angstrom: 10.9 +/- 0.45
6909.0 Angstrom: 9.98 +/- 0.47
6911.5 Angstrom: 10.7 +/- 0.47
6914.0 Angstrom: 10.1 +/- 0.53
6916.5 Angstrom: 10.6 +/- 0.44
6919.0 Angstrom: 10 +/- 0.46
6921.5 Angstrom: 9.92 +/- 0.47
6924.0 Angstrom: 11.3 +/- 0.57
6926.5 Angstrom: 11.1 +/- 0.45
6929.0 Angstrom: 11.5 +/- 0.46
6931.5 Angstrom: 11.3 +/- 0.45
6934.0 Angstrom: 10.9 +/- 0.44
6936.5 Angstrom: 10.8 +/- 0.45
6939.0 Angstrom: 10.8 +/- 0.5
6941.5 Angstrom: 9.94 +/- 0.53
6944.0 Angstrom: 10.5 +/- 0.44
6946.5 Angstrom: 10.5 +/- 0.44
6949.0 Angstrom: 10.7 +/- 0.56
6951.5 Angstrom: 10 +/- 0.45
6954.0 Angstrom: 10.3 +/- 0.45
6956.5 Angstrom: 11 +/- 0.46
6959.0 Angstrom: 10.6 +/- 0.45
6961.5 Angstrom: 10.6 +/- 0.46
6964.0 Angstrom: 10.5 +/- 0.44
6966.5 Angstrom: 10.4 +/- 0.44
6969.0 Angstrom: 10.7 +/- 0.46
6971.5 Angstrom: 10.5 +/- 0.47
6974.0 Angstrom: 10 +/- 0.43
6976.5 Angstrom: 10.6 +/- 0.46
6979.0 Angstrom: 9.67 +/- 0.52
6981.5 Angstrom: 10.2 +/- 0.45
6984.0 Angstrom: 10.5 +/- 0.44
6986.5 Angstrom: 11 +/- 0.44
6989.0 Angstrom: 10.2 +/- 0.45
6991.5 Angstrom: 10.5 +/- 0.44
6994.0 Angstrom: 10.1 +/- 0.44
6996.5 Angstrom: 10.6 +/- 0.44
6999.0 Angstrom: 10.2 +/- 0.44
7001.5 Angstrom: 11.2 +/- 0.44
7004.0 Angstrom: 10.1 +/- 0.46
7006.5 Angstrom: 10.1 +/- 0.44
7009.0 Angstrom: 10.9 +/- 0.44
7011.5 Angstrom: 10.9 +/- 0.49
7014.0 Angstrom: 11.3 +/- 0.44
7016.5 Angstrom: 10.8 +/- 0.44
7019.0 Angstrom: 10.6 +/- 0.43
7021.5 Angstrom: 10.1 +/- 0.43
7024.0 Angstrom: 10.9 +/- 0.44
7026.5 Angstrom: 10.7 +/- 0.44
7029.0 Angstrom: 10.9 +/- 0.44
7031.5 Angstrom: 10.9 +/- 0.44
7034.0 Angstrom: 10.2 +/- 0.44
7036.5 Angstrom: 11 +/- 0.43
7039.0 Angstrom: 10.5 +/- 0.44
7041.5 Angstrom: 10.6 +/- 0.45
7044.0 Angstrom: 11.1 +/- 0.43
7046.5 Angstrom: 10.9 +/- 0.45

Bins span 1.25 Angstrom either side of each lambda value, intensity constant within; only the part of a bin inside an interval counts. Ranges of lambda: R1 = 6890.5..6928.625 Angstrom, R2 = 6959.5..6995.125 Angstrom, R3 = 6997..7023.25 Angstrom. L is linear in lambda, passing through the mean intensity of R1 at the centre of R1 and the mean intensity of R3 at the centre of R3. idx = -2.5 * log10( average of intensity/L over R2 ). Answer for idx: 0.02 mag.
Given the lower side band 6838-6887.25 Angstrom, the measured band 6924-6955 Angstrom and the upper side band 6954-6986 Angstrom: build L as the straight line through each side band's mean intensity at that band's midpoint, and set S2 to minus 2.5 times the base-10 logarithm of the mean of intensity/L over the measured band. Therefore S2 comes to -0.04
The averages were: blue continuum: 10.2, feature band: 10.7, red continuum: 10.4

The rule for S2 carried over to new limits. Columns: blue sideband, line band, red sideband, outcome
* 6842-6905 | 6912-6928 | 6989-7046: -0.02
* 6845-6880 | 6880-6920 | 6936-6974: 0.00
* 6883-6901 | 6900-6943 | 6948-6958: -0.02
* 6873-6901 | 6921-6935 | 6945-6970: -0.07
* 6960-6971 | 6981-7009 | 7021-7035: 0.01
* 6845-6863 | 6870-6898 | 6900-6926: 0.02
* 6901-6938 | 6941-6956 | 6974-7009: 0.02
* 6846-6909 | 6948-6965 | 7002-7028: -0.01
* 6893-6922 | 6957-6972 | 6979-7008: -0.02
